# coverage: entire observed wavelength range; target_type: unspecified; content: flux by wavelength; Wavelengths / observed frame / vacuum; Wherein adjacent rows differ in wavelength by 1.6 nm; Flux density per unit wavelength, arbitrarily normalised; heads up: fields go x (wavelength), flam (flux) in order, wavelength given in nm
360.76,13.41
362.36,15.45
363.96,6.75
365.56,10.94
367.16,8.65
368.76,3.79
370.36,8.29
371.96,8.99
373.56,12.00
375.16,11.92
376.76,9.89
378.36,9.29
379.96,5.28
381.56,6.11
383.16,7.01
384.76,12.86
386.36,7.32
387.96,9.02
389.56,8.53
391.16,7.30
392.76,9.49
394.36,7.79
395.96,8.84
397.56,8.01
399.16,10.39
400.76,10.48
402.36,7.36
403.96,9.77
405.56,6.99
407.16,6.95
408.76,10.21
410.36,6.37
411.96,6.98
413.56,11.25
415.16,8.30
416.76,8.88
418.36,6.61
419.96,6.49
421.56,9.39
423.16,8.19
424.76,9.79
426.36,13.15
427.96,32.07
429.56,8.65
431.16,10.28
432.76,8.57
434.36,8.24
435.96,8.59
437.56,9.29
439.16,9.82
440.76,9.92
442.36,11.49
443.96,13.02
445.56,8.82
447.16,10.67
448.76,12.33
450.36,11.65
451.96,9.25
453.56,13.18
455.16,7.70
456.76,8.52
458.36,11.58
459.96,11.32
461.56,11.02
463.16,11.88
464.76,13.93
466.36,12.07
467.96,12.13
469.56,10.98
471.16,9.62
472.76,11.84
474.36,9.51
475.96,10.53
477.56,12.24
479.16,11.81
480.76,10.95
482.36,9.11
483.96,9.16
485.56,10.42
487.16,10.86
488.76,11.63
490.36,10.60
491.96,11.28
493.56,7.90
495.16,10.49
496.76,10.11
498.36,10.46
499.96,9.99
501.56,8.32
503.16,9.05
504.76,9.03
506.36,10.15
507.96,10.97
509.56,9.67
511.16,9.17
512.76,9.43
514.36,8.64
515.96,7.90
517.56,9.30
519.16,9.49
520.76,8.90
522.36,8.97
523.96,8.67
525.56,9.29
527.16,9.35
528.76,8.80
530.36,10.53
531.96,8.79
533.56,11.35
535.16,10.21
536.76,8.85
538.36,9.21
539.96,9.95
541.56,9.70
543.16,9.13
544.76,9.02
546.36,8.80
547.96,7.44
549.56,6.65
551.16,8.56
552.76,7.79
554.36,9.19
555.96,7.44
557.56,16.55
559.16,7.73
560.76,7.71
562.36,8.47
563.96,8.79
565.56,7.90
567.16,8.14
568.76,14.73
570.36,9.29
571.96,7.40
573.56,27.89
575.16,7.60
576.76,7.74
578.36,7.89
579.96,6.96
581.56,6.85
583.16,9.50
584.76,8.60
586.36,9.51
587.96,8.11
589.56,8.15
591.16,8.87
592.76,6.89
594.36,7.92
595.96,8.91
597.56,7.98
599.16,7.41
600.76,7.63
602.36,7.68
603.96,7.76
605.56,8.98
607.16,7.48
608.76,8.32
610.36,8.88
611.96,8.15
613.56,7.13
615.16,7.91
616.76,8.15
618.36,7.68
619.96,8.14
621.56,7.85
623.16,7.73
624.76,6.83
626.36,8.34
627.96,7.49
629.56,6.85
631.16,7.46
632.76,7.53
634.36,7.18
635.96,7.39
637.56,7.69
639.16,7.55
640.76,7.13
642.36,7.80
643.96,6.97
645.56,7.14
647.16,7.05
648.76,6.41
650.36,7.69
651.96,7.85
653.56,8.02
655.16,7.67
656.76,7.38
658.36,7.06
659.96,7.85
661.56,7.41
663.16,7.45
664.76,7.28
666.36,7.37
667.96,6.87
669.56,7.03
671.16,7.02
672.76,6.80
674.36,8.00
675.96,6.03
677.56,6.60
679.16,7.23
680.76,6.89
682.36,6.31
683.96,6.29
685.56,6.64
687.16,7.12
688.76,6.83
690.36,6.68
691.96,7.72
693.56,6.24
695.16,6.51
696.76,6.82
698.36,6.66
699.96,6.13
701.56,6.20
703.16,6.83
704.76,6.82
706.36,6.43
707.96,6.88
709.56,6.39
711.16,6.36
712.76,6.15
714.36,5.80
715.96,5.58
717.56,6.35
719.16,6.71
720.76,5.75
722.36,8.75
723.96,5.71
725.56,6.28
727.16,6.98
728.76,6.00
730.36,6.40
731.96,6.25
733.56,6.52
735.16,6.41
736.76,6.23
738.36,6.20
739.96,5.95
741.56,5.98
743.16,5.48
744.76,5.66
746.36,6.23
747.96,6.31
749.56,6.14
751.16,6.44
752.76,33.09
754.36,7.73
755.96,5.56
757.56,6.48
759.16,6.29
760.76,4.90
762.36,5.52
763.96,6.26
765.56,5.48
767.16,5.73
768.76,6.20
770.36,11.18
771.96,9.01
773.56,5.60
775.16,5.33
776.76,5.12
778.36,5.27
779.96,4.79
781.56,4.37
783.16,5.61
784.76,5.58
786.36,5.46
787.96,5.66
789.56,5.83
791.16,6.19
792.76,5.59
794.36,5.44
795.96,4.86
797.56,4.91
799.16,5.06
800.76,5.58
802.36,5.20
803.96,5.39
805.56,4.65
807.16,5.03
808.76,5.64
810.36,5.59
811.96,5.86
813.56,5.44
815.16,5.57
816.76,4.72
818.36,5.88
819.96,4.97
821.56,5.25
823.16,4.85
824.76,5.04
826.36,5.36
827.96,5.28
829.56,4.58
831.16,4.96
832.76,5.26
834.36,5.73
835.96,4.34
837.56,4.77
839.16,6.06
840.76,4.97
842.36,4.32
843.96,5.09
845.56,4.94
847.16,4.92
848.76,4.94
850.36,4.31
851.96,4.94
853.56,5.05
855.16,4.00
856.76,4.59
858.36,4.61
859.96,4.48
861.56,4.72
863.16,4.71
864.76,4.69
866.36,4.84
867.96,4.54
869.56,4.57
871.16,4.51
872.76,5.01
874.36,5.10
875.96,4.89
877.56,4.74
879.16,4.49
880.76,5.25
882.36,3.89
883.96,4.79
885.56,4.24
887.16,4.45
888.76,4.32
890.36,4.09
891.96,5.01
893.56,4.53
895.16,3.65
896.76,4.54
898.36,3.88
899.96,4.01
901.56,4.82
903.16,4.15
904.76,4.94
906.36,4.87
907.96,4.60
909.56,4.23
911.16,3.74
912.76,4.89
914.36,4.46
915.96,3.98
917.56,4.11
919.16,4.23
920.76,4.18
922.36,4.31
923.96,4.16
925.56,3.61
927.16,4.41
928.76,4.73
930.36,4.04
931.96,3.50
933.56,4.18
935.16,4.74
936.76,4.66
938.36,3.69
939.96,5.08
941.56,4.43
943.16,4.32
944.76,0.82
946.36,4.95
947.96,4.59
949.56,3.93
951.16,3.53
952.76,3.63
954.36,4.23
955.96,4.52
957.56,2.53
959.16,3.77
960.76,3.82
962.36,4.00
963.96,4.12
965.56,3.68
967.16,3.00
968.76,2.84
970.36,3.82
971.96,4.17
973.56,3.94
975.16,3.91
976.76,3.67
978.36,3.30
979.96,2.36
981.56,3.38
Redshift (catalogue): 0.15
